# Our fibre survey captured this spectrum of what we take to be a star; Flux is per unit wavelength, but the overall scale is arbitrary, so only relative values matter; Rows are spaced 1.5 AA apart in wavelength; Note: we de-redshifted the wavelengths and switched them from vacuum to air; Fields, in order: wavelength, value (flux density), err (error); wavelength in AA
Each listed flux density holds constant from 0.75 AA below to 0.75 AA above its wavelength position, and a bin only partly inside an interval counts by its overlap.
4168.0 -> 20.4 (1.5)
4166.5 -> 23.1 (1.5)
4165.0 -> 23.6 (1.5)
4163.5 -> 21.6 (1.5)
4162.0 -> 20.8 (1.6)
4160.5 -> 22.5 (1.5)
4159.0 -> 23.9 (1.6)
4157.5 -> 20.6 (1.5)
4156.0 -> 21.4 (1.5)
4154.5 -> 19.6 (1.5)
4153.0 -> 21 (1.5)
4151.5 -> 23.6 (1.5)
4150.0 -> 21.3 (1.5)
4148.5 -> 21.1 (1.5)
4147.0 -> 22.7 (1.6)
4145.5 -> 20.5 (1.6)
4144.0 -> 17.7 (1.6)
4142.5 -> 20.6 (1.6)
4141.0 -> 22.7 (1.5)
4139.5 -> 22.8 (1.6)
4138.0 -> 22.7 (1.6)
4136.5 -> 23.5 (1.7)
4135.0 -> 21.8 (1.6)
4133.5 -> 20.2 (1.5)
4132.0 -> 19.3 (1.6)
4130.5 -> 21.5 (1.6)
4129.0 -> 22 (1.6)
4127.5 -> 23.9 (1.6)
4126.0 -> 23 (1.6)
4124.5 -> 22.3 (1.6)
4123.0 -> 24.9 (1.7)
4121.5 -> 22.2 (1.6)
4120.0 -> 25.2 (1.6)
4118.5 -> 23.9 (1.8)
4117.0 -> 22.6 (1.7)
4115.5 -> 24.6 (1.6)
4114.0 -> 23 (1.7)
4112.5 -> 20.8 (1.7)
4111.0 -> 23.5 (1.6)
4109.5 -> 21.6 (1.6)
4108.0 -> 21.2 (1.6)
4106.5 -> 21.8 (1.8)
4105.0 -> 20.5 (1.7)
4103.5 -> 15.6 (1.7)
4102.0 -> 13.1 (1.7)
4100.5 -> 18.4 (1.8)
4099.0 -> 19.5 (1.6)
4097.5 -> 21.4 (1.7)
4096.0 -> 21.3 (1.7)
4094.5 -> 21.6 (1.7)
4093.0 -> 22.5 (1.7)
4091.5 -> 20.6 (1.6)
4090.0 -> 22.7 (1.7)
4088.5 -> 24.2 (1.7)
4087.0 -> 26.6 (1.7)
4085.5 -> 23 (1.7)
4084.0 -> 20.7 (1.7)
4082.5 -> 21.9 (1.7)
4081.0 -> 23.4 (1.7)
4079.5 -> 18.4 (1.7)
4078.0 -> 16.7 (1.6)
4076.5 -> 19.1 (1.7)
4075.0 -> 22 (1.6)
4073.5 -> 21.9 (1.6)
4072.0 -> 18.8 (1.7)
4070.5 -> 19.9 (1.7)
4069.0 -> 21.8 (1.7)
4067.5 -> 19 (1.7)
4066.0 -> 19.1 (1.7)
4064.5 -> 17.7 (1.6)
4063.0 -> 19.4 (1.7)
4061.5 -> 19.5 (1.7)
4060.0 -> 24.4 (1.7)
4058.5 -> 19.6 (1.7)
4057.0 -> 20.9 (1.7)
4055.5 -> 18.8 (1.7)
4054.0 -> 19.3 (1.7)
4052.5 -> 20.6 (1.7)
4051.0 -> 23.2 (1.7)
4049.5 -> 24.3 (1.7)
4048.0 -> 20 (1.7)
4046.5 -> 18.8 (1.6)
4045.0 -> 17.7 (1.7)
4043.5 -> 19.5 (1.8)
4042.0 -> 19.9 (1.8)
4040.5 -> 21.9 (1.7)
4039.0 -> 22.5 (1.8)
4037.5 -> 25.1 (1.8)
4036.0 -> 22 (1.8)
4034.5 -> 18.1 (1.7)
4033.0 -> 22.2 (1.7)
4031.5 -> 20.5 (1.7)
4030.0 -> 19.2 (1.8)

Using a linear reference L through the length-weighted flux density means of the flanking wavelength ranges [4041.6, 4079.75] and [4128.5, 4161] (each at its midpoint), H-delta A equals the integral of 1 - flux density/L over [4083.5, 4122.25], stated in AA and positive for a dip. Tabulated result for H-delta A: -1.6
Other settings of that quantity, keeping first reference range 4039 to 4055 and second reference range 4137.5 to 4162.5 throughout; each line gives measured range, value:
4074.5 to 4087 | -0.1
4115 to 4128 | -1.4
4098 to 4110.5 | 1.2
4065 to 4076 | 0.3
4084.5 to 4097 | -1.1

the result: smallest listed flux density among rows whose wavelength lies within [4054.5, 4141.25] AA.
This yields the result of 13.1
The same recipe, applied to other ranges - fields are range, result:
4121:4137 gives 19.3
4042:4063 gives 17.7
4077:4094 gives 16.7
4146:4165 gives 19.6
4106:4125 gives 20.8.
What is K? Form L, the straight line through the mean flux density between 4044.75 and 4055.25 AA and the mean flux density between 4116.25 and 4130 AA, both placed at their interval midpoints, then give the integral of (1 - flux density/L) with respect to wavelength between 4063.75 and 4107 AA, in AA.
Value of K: 2.9 AA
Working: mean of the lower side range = 20.6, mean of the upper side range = 23.3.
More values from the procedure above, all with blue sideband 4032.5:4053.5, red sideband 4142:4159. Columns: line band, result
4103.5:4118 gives -0.5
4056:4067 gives 0.6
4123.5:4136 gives -0.5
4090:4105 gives 1.1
